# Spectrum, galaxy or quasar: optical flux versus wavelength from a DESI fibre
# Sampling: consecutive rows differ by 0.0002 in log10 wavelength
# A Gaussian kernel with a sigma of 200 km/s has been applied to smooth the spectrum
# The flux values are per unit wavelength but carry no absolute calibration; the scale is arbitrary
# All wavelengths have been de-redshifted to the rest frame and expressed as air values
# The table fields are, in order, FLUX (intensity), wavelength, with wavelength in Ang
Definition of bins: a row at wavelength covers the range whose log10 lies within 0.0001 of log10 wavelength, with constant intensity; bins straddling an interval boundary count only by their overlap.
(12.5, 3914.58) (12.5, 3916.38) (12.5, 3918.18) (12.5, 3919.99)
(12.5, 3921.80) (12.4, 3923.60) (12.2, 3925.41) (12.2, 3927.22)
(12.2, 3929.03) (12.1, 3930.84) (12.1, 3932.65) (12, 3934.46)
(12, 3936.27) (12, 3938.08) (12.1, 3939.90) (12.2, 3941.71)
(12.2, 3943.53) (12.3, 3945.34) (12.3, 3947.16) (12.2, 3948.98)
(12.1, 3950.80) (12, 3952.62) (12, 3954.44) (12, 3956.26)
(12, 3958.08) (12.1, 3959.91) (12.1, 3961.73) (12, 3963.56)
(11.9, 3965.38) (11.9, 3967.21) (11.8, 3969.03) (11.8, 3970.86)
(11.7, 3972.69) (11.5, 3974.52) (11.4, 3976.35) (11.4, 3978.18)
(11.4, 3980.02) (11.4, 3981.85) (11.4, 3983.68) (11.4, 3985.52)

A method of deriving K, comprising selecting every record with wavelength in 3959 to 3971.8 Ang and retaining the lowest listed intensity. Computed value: 11.8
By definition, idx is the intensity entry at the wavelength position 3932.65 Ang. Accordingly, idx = 12.1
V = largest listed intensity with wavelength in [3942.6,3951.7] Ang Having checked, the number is 12.3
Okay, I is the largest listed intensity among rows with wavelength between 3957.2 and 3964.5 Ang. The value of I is 12.1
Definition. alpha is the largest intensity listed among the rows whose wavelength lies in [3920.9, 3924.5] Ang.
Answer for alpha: 12.5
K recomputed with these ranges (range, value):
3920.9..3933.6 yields 12.1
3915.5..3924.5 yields 12.4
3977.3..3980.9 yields 11.4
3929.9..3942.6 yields 12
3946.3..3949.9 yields 12.2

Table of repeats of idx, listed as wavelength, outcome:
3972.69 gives 11.7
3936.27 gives 12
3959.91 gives 12.1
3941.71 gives 12.2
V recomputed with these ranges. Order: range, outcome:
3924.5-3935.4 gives 12.2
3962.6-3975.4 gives 12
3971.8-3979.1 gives 11.7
